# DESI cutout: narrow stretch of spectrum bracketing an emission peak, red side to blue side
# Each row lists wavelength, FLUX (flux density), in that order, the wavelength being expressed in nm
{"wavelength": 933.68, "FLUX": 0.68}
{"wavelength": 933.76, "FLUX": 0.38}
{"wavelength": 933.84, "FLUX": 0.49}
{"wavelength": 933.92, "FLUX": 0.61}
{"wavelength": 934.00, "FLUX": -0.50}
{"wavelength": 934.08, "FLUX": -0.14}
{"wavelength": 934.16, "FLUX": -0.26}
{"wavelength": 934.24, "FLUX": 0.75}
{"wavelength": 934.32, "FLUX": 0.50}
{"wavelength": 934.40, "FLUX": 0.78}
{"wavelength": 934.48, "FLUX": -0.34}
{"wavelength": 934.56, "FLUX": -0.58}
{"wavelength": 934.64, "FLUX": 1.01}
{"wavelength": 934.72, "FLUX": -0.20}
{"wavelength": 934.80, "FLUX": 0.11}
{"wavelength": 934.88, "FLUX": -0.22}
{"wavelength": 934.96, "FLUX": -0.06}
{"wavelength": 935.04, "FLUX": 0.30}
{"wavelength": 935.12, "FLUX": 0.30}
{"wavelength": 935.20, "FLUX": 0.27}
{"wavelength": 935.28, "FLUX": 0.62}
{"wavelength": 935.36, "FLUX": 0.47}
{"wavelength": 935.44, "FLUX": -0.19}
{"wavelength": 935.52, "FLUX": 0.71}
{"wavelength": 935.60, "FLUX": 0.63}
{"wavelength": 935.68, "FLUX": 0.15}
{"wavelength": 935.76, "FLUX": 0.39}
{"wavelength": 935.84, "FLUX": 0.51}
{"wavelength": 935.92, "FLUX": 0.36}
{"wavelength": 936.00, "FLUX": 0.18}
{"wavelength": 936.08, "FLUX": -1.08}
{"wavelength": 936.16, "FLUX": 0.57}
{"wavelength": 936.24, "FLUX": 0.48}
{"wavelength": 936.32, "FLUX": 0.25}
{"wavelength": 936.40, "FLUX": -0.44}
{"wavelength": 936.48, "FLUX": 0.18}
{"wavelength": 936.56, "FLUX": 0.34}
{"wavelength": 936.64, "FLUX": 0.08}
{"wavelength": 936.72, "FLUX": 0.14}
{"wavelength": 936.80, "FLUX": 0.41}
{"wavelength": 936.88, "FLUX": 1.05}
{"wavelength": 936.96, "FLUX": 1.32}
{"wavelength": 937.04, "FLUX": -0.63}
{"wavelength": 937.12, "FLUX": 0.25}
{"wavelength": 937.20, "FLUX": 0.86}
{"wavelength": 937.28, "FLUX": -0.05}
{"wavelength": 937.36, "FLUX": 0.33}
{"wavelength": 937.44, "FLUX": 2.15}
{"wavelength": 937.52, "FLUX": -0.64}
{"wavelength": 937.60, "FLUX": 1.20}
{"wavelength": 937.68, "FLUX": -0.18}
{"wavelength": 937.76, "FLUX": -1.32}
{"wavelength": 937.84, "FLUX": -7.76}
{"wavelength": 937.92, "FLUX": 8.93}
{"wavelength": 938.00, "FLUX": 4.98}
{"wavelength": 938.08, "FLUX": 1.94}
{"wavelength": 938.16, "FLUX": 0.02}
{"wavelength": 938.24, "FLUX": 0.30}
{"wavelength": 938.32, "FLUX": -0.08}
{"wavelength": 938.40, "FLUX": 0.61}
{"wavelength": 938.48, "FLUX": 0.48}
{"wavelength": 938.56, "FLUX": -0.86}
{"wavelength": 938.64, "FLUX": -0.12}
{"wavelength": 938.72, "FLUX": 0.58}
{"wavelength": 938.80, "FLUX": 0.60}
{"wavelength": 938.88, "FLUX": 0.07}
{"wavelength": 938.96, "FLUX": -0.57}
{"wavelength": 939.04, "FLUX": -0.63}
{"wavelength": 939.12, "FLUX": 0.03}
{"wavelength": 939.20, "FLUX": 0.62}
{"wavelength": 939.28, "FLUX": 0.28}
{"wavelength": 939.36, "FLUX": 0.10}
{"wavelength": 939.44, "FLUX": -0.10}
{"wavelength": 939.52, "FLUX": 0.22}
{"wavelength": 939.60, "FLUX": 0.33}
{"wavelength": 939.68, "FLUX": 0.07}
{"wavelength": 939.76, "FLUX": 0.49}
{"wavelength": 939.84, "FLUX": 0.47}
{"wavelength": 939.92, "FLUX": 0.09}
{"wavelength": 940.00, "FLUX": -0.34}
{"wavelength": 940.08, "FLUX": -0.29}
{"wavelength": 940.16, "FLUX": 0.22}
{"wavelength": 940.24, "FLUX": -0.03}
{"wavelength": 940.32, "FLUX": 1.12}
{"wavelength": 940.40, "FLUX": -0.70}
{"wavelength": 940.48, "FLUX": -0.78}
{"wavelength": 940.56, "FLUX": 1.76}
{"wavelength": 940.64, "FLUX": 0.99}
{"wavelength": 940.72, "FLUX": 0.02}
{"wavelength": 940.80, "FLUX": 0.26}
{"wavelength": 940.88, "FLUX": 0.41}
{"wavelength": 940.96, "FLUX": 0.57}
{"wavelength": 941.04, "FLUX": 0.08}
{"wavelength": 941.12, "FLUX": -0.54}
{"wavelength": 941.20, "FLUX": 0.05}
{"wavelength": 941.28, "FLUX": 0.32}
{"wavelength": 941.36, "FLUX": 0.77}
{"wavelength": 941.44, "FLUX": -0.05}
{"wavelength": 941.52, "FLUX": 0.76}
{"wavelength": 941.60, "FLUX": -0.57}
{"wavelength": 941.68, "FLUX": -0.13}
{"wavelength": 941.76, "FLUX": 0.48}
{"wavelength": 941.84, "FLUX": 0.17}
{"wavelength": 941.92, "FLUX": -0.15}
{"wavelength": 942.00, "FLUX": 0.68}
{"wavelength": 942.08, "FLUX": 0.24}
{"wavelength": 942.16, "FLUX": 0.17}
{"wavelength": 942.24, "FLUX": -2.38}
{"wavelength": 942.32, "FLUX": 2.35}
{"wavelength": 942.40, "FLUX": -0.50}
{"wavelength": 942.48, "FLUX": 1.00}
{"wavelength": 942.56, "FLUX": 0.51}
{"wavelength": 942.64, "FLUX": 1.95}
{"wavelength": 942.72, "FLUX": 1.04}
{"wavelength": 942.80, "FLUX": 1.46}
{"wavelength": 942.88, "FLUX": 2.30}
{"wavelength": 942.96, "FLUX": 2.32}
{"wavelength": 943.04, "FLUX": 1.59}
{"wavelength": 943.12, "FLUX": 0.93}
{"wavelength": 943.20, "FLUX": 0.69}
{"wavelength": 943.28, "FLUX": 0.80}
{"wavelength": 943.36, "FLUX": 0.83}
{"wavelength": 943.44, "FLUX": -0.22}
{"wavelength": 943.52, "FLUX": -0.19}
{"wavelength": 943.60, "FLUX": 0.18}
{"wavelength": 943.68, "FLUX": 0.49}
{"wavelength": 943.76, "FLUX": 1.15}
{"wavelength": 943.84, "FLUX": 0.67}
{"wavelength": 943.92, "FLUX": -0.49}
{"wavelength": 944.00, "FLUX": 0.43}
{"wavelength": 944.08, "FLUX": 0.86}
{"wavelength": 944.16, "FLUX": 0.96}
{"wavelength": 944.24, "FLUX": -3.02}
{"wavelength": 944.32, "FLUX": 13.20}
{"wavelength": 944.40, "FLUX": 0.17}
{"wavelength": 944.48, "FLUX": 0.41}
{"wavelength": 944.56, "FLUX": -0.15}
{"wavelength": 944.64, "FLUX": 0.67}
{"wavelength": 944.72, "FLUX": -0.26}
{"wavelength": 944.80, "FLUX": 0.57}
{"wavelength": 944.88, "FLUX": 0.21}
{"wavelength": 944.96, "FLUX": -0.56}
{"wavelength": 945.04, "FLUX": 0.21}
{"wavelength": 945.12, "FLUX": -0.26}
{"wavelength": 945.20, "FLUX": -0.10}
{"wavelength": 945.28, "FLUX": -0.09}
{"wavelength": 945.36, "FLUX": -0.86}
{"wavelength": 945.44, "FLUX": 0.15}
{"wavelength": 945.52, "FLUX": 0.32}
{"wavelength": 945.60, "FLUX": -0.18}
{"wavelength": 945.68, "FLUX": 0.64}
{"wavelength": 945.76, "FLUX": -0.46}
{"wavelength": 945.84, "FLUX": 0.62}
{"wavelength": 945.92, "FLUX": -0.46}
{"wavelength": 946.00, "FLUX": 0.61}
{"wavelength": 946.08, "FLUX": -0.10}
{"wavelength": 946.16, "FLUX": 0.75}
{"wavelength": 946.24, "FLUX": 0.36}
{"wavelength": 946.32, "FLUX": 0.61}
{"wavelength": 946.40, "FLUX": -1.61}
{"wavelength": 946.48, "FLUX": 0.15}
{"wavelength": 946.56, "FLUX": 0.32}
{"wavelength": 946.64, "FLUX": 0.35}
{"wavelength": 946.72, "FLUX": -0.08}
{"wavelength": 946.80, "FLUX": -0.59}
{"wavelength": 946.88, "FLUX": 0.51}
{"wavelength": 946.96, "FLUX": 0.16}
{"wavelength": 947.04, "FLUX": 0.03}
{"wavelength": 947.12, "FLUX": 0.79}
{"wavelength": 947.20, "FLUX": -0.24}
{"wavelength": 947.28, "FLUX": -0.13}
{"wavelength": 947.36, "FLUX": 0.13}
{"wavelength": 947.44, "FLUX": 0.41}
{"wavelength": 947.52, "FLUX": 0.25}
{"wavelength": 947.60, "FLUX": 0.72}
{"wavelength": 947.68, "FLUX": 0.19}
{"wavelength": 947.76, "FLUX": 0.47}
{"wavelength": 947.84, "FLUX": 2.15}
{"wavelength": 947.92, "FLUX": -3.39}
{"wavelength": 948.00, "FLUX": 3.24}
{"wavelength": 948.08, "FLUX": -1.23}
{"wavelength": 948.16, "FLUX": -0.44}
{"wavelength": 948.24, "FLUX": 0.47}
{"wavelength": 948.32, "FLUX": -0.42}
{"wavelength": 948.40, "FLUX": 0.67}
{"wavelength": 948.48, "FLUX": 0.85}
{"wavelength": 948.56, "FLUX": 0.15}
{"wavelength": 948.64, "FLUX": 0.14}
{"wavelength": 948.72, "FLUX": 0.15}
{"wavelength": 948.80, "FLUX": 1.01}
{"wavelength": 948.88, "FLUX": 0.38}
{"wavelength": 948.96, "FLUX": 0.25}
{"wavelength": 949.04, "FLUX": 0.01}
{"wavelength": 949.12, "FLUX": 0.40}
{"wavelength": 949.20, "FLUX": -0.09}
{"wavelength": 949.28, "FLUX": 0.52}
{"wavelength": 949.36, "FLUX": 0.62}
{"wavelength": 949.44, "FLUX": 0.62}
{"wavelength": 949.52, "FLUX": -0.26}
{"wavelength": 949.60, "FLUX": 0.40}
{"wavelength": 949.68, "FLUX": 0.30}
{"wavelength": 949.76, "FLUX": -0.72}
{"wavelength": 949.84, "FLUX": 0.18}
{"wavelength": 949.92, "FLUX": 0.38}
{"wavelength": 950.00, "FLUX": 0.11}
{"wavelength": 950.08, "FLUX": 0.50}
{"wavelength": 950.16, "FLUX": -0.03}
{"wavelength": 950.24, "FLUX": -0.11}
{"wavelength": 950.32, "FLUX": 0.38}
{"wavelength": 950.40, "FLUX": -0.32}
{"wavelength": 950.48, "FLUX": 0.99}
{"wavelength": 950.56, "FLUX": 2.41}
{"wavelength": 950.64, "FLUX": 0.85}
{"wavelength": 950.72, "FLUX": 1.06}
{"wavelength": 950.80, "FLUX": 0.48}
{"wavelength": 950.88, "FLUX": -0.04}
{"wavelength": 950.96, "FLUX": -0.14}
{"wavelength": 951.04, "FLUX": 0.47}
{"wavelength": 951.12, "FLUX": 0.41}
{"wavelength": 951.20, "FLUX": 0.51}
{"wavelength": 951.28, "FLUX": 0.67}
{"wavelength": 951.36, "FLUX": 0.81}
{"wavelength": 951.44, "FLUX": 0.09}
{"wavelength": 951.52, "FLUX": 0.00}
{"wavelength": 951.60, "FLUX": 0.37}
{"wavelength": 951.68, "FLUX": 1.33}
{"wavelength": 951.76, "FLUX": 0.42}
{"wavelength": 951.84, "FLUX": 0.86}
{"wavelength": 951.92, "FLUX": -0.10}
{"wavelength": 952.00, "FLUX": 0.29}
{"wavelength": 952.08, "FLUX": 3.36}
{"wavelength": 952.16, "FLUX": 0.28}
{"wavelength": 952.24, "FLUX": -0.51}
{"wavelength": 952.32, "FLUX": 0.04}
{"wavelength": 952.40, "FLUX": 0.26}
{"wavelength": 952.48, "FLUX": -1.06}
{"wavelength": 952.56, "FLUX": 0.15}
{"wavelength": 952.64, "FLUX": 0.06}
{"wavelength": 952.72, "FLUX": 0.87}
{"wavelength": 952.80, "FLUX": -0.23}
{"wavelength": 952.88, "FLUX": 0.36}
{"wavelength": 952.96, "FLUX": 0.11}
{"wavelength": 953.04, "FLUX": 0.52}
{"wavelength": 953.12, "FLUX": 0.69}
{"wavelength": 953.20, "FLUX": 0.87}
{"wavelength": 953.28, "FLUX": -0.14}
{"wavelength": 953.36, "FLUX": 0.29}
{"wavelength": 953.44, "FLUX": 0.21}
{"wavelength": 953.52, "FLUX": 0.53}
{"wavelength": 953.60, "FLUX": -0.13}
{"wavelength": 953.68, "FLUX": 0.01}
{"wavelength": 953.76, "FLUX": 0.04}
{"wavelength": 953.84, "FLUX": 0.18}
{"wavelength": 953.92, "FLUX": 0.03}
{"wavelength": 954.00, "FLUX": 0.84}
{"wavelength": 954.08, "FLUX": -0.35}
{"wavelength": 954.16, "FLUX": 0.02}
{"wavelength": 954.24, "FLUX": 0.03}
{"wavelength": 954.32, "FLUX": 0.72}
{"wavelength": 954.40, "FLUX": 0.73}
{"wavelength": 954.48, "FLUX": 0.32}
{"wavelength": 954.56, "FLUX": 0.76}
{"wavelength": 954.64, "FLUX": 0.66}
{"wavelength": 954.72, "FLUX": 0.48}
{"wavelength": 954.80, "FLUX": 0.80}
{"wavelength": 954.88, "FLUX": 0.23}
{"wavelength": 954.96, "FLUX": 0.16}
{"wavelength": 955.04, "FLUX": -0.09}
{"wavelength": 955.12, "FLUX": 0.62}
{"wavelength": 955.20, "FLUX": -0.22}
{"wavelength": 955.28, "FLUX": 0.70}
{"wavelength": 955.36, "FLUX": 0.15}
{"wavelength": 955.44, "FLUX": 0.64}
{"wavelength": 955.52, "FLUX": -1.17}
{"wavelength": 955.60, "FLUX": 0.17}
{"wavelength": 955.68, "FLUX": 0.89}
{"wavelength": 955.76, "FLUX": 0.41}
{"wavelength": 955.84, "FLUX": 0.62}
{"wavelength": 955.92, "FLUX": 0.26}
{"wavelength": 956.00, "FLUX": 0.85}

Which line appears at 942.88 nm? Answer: H-beta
